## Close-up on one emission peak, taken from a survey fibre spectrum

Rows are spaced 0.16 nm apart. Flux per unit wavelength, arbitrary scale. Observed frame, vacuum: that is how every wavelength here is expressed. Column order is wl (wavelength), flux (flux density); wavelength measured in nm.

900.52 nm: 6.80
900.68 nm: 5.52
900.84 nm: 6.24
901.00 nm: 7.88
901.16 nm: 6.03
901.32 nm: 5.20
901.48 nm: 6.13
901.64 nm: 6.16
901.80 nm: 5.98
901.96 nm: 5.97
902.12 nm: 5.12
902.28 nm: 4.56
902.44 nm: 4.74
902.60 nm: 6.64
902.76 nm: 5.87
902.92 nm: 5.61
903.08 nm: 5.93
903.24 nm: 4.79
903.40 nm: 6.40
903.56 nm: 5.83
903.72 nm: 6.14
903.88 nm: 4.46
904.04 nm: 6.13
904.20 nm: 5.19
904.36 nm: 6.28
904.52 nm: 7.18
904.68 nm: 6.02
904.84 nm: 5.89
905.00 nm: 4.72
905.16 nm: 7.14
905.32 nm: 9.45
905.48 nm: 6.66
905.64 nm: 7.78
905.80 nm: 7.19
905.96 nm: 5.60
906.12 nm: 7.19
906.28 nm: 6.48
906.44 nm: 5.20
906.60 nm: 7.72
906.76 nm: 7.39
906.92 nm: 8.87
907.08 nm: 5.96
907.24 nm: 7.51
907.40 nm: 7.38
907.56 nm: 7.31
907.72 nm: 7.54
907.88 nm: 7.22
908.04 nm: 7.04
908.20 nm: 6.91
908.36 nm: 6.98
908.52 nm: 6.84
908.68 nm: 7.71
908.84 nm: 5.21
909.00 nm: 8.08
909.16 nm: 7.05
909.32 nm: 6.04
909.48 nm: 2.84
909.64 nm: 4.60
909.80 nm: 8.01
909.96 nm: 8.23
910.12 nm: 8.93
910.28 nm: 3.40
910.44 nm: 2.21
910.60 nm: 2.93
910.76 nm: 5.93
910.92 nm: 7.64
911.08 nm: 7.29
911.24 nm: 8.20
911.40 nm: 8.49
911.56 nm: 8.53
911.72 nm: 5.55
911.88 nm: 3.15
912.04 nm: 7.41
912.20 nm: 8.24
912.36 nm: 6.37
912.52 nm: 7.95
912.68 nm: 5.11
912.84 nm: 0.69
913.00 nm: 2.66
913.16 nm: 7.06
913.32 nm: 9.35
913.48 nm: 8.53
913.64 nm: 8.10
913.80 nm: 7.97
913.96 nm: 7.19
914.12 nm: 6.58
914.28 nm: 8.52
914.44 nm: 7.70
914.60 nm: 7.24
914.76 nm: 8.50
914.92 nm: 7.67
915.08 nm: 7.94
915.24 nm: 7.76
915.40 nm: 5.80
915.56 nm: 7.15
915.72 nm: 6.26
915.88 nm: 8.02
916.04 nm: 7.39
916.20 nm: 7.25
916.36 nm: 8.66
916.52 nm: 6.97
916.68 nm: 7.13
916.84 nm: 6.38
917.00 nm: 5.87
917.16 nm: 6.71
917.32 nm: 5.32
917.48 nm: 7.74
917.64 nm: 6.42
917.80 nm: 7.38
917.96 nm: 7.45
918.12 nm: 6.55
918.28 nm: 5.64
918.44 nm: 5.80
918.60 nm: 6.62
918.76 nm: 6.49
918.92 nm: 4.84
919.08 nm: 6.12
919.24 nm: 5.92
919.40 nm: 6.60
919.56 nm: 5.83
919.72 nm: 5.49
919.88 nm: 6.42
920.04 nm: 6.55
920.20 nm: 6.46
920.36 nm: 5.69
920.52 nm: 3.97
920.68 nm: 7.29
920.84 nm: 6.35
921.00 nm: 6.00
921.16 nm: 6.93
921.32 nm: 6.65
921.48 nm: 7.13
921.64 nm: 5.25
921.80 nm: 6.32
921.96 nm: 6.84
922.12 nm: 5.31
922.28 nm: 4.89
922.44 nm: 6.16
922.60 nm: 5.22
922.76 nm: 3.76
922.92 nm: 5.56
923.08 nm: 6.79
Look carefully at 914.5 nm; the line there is Mg II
